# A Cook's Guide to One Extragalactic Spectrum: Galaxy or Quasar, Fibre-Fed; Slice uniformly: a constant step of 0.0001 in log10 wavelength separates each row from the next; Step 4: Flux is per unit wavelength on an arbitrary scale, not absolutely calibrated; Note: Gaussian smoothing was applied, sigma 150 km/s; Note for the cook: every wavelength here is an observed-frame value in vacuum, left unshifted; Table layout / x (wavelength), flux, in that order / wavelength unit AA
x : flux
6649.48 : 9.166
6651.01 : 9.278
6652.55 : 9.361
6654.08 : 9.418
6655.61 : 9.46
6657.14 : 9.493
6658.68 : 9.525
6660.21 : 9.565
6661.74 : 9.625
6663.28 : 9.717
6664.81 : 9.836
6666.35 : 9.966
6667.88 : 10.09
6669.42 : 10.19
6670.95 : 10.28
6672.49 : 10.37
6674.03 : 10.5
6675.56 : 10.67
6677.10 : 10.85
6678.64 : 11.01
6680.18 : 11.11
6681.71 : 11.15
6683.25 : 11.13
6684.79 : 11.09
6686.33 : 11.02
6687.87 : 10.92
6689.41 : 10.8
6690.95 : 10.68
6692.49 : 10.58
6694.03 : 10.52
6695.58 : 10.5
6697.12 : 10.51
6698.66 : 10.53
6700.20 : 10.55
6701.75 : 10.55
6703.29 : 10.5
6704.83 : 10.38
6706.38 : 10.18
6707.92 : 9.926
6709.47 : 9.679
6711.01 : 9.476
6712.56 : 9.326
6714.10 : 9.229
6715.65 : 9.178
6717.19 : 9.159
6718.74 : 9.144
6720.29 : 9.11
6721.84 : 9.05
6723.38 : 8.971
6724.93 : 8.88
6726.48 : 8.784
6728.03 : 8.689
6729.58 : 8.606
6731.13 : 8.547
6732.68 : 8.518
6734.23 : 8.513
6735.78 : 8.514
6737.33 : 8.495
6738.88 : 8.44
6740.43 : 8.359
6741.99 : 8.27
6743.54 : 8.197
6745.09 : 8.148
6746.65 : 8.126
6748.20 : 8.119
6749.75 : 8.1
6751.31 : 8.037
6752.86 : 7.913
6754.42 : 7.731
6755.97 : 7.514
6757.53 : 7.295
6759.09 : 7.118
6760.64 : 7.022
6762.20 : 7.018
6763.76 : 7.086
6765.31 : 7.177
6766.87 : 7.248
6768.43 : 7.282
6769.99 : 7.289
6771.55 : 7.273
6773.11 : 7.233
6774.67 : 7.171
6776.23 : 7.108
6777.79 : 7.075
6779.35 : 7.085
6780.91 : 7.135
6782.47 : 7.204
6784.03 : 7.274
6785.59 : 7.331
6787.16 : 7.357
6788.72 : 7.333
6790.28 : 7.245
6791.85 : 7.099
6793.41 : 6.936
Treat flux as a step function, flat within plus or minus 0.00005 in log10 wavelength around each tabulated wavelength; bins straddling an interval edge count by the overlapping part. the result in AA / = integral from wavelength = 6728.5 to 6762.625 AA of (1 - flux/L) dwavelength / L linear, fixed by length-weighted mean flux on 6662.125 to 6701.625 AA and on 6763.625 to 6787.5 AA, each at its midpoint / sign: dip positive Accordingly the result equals 1.0 AA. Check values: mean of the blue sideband 10.6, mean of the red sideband 7.21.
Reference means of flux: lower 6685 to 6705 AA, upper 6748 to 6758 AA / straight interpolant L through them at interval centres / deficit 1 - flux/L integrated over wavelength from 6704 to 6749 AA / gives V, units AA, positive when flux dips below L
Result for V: 1.0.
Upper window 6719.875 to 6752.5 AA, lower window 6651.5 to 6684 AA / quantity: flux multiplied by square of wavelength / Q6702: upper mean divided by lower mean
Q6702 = 0.85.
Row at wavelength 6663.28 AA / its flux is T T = 9.717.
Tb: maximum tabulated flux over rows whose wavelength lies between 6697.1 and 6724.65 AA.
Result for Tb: 10.55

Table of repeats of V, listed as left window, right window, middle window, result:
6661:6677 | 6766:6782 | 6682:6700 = -2.31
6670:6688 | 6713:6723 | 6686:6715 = -1.12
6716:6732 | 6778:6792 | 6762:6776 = 0.85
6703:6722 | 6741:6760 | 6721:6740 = 0.21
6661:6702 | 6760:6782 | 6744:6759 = 0.08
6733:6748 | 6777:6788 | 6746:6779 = 1.41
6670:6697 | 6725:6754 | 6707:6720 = 0.12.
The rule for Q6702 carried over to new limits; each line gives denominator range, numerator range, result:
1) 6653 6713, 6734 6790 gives 0.75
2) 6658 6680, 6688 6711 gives 1.03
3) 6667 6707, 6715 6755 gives 0.81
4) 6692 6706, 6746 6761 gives 0.75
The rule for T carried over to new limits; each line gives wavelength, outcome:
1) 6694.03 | 10.52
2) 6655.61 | 9.46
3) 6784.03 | 7.274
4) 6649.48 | 9.166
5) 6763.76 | 7.086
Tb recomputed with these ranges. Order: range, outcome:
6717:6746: 9.159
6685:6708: 11.02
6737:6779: 8.495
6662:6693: 11.15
